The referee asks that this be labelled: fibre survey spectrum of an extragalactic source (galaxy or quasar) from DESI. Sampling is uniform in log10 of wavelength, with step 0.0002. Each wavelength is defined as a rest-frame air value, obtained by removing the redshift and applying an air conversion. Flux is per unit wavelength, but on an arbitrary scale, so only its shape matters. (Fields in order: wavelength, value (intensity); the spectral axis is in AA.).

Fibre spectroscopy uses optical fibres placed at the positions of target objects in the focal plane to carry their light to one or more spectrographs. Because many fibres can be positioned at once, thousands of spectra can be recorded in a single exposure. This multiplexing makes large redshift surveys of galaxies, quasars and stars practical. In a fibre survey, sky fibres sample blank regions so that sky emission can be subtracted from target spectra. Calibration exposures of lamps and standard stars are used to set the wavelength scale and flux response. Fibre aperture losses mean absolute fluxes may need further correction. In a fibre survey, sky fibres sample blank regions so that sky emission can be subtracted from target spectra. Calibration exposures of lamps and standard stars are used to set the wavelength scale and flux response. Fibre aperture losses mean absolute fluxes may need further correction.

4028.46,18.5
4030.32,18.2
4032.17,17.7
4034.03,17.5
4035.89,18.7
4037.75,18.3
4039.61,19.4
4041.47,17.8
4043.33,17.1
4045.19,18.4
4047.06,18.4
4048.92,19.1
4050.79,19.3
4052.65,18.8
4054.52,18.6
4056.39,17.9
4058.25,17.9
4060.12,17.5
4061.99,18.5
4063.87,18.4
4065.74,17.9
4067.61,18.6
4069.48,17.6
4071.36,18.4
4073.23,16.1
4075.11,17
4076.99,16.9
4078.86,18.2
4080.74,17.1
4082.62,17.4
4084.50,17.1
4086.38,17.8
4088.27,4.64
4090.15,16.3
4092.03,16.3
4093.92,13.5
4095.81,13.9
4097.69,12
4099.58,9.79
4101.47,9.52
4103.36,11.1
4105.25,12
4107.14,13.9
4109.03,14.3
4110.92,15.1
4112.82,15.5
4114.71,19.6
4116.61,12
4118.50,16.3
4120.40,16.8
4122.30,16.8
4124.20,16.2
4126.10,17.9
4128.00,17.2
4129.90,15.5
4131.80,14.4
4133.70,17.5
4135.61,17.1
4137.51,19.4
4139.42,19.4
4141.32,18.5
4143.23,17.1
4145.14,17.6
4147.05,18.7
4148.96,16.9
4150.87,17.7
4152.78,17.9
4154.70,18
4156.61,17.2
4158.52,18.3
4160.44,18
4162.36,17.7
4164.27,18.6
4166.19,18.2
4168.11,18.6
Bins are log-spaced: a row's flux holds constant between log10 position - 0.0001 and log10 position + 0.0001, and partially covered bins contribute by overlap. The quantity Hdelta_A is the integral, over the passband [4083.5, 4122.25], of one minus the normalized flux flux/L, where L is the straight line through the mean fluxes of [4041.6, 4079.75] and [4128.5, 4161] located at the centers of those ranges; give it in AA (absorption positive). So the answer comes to 8.4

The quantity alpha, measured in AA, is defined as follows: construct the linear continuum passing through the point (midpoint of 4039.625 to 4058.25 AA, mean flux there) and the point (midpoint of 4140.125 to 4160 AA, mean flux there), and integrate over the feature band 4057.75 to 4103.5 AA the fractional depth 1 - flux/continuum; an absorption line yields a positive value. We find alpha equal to 6.5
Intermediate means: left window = 18.4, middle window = 15.6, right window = 17.8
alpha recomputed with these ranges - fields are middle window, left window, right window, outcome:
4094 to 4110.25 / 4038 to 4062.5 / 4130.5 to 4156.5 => 5.23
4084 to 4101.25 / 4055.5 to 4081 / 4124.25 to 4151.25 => 4.32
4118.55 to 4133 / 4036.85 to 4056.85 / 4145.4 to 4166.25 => 1.32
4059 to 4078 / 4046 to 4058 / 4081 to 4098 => -0.99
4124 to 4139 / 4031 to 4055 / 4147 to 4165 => 0.79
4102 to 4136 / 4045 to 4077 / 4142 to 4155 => 4.59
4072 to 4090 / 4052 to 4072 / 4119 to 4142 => 2.05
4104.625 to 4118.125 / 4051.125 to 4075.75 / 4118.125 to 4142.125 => 2.04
